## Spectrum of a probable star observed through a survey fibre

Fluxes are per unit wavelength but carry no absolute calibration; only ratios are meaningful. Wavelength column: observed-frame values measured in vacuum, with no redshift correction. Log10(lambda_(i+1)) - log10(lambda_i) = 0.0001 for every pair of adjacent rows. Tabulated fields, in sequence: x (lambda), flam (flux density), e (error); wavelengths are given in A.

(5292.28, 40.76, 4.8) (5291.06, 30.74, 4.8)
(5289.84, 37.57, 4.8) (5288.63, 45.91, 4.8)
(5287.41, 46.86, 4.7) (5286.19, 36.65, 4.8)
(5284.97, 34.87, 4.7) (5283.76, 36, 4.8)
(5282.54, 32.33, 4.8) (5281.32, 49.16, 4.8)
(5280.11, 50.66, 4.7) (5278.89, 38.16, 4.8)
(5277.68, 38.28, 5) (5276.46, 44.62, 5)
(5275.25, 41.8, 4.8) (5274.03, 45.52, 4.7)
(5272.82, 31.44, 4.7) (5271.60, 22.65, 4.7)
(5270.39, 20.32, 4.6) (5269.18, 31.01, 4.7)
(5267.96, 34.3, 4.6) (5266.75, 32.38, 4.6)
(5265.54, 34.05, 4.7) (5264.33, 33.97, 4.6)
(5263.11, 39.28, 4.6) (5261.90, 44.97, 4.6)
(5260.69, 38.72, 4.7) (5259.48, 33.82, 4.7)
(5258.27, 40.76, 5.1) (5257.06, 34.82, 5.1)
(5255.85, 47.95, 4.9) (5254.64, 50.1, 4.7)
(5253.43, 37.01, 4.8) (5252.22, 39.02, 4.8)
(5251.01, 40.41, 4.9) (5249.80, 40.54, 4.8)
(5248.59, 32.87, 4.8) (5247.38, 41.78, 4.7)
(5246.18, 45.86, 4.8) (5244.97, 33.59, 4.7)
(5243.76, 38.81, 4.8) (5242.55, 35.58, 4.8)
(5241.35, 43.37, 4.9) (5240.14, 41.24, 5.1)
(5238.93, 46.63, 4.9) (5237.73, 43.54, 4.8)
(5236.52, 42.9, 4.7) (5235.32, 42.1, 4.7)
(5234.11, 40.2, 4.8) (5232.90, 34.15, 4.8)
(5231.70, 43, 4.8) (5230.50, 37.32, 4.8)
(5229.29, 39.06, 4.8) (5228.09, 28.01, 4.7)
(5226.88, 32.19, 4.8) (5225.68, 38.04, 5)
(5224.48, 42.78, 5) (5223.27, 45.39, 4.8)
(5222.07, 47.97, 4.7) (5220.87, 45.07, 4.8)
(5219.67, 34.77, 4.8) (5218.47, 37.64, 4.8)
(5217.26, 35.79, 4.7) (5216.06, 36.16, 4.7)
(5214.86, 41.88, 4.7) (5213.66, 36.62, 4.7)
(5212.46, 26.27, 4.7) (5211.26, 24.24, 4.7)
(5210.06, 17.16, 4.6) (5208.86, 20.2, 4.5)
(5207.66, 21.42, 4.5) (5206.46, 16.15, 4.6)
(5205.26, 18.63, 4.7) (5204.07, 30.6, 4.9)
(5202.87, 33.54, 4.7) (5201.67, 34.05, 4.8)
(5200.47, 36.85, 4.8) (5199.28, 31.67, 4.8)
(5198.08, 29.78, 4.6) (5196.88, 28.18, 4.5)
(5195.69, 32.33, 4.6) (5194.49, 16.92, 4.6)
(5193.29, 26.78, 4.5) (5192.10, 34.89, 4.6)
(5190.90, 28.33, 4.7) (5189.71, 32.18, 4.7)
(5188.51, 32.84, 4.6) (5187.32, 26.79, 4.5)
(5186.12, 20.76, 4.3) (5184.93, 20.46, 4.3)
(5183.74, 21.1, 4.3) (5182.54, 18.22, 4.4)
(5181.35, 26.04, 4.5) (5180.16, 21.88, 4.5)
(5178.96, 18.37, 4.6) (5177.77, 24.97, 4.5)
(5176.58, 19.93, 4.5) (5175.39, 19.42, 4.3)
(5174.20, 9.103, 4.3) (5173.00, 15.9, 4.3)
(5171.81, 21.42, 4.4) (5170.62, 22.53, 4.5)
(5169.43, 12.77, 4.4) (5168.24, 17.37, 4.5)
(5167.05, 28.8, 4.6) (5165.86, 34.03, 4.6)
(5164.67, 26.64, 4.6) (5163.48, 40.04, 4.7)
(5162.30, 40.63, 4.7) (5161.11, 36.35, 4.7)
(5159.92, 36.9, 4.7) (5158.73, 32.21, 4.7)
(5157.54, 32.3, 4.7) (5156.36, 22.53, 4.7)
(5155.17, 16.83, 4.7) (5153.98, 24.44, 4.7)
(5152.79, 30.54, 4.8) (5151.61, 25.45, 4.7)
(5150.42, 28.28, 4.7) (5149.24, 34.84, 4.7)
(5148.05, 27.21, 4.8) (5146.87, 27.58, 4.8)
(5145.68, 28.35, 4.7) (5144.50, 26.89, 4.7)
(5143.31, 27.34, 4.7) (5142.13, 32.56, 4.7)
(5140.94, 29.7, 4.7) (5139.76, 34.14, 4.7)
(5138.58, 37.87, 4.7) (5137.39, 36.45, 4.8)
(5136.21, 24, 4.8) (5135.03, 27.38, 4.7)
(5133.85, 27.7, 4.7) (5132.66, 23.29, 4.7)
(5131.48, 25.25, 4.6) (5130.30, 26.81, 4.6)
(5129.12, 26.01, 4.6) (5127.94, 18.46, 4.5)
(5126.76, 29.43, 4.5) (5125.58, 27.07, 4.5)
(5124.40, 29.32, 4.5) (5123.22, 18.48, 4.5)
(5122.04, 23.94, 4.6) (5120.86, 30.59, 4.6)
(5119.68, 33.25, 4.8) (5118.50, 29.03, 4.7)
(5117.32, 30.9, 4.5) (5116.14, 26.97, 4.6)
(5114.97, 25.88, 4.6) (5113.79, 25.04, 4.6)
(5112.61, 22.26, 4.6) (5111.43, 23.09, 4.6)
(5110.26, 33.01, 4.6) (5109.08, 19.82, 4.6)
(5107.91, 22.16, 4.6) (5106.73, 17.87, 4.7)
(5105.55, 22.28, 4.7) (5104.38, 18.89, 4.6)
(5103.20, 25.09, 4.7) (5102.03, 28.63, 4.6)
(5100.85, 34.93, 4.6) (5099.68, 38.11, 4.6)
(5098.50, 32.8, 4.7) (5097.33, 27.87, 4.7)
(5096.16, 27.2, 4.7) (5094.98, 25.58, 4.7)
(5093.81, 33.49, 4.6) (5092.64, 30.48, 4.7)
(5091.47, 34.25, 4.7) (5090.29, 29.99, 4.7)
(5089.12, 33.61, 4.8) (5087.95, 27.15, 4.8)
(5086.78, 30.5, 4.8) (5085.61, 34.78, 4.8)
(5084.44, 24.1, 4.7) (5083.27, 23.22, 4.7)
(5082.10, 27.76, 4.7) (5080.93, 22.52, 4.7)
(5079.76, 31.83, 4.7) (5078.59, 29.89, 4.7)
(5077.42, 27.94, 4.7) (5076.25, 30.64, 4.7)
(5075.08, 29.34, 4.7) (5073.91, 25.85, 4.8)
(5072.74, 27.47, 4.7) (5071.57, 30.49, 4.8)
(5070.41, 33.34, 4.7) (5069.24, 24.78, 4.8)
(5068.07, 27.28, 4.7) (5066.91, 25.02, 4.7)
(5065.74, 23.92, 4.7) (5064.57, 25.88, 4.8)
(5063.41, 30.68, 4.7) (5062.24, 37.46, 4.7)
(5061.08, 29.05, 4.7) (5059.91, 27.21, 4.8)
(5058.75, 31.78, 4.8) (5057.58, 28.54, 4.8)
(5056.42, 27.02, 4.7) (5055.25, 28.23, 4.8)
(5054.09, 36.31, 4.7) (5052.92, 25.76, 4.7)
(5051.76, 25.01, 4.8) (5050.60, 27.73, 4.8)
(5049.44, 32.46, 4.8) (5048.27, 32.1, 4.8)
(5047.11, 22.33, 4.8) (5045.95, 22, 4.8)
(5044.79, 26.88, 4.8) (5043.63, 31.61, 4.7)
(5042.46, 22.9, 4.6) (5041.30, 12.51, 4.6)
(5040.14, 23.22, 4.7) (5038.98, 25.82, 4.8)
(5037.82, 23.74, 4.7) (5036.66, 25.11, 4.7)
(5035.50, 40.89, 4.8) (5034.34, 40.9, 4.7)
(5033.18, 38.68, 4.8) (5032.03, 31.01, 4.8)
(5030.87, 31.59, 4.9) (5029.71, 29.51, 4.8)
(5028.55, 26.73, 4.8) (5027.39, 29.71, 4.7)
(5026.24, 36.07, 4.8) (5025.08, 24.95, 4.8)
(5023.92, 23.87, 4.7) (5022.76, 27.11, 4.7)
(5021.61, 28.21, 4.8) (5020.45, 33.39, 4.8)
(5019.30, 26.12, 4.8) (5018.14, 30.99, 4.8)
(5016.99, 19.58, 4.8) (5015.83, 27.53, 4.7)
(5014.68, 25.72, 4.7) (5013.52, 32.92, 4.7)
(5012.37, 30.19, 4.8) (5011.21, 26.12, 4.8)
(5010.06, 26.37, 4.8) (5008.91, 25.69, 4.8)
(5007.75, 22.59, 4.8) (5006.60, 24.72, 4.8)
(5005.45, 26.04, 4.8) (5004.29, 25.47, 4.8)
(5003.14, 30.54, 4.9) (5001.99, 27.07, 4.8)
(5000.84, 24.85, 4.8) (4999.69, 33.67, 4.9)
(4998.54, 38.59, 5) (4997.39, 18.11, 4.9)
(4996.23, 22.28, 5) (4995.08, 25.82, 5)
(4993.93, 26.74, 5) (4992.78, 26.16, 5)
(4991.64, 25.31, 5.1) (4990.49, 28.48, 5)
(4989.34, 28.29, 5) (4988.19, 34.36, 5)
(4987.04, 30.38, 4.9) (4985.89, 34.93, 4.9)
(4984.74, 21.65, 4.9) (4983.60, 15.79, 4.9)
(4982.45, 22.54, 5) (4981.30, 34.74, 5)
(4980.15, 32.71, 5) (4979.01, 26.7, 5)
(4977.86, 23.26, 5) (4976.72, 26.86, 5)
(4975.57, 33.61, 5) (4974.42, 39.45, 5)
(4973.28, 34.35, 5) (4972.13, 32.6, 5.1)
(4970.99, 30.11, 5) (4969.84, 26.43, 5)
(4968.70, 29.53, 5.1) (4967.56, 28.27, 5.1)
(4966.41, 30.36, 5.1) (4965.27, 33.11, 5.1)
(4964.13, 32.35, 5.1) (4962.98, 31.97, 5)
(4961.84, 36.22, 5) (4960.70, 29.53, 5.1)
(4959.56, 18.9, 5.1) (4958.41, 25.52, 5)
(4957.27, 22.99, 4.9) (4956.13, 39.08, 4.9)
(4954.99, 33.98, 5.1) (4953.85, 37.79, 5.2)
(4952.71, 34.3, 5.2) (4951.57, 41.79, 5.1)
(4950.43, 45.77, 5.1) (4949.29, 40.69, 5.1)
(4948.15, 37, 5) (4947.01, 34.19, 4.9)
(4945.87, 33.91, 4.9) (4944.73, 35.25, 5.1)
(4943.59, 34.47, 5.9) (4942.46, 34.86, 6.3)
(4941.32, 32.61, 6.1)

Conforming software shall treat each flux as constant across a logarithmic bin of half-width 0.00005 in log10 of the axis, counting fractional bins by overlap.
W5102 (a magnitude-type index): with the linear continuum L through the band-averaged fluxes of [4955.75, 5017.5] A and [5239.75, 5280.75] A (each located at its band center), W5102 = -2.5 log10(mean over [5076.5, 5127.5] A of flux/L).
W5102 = 0.171 mag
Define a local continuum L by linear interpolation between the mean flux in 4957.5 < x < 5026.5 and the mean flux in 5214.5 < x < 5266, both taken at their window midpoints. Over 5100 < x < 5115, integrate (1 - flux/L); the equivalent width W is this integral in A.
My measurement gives 3.9 A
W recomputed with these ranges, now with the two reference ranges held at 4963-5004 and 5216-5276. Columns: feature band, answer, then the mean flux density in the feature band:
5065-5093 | 3.3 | 28.6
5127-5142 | 2.7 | 28.3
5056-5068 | 1.2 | 28.6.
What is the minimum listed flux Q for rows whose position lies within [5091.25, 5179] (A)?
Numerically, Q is 9.103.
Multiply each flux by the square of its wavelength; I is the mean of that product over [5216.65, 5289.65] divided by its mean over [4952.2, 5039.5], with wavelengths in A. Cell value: 1.48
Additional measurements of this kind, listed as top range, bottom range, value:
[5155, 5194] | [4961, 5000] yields 0.94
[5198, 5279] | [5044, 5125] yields 1.38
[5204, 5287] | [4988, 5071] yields 1.43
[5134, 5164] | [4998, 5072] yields 1.12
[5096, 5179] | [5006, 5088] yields 0.99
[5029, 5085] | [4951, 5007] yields 1.00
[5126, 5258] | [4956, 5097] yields 1.17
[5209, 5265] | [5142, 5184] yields 1.53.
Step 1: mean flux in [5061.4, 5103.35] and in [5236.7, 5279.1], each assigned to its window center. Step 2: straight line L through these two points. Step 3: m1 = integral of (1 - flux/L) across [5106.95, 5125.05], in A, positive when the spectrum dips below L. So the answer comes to 2.9 A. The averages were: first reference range 29.3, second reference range 38.3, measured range 26.1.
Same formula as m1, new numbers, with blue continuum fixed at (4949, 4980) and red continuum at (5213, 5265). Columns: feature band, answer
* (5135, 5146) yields 1.9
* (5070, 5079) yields 1.5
